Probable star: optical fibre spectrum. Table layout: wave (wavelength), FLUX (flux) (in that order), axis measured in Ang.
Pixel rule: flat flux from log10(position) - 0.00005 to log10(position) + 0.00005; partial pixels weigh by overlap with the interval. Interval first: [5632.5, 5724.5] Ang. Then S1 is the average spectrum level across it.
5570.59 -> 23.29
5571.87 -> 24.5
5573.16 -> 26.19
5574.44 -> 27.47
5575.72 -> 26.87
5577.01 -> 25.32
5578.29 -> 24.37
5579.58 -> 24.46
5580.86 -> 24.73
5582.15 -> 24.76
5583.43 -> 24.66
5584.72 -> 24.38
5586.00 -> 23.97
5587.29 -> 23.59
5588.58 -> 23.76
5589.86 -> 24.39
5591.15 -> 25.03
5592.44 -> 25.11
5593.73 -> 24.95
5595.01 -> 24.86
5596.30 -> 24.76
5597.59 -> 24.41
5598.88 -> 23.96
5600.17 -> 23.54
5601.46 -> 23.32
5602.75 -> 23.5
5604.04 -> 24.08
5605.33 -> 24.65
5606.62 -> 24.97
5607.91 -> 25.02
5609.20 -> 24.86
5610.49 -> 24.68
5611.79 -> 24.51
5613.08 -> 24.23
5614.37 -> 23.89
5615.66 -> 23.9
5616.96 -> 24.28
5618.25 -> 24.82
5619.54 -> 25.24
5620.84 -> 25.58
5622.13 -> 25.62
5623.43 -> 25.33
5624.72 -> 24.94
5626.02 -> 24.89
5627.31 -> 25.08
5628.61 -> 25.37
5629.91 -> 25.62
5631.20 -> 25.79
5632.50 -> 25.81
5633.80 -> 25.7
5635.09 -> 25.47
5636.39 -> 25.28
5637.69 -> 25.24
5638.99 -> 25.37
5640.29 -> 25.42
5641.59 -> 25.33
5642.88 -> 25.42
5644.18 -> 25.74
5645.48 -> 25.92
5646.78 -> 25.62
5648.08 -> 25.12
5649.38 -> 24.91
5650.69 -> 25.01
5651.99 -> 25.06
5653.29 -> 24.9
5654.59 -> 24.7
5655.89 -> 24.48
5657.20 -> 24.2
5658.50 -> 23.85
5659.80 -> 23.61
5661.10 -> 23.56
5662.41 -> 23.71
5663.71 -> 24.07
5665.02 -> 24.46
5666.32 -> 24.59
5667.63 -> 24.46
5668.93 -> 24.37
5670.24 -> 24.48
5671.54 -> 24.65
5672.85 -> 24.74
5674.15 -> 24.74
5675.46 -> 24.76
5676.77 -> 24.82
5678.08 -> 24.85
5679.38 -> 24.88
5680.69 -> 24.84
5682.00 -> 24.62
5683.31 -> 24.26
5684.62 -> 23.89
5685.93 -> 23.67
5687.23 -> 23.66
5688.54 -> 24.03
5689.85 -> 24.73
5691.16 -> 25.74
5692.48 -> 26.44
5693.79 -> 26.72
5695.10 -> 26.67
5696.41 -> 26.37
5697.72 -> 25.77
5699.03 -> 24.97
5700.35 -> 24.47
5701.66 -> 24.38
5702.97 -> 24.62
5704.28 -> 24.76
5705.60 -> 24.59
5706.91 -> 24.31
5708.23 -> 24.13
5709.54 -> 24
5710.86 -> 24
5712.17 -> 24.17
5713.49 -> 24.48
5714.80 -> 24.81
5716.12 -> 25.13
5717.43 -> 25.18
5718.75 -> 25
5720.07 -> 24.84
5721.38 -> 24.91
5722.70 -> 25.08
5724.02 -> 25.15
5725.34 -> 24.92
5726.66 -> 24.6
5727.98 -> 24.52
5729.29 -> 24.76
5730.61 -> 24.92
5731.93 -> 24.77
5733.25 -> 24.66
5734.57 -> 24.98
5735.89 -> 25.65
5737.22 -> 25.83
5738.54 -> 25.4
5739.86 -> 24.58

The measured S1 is 24.8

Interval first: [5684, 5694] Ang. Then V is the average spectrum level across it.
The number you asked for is 24.8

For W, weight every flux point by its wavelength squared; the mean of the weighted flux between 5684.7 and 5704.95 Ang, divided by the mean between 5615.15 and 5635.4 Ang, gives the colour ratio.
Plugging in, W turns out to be 1.02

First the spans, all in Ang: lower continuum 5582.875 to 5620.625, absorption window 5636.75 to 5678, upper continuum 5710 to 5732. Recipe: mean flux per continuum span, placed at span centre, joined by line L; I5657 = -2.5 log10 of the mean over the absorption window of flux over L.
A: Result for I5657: -0.01 mag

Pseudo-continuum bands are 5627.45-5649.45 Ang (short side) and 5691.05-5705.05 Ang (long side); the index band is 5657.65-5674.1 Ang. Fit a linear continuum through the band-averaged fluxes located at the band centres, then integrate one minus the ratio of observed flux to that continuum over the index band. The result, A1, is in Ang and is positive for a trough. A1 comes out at 0.82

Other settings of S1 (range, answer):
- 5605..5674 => 24.9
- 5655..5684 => 24.4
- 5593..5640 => 24.8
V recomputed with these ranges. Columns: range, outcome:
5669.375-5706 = 24.9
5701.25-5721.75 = 24.6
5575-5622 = 24.6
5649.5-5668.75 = 24.3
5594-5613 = 24.4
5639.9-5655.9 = 25.2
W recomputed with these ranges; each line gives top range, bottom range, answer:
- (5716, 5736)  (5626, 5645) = 1.01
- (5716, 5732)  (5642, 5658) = 1.02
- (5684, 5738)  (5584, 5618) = 1.06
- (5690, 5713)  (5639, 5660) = 1.02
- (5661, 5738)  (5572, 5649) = 1.03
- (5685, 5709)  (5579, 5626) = 1.05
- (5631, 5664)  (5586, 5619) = 1.04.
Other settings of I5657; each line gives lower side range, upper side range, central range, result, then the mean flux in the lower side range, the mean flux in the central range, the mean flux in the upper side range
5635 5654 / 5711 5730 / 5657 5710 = 0.017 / 25.3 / 24.7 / 24.8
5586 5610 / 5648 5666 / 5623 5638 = -0.044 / 24.4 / 25.4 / 24.4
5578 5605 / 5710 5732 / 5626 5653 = -0.040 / 24.3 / 25.4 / 24.8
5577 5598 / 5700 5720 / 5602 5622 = -0.001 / 24.5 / 24.6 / 24.5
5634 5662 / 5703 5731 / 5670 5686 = 0.011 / 25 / 24.6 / 24.7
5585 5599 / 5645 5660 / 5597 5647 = -0.013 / 24.5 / 24.9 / 24.8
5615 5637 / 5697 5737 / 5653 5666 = 0.040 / 25.2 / 24.1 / 24.8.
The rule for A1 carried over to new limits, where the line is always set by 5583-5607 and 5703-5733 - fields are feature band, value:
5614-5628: -0.29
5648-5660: -0.05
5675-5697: -0.37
